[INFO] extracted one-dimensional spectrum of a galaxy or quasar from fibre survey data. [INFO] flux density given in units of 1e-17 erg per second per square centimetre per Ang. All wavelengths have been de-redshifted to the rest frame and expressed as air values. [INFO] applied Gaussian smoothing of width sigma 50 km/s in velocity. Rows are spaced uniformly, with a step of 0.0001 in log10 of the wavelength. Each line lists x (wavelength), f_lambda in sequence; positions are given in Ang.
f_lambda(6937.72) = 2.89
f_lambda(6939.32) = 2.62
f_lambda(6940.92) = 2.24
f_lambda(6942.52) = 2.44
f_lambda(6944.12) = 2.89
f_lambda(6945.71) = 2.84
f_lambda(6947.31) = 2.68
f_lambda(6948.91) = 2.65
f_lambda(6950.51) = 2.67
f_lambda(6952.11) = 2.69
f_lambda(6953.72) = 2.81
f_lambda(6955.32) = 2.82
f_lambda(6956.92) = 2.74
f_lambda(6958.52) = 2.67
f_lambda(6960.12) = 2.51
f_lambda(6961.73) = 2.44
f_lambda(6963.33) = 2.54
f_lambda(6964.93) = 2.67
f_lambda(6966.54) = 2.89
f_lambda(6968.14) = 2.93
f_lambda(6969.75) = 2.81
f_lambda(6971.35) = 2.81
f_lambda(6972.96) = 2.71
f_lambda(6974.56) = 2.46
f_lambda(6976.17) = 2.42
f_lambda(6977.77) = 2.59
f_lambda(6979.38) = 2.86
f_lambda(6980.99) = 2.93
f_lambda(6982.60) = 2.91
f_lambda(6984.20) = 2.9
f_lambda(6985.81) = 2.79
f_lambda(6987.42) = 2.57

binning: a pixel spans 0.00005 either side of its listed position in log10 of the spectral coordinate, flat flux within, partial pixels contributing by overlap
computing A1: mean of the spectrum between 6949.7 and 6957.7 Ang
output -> 2.74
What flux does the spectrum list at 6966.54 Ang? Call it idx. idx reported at 2.89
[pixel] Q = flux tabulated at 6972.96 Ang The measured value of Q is 2.71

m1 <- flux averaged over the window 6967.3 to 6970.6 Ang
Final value 2.87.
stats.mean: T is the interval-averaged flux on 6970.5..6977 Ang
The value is 2.61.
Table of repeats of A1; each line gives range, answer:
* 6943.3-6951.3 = 2.75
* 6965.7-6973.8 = 2.83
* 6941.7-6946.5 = 2.72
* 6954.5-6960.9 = 2.69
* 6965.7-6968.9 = 2.91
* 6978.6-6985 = 2.9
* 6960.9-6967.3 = 2.63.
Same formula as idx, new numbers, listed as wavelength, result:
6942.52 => 2.44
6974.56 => 2.46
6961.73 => 2.44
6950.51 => 2.67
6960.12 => 2.51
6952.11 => 2.69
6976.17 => 2.42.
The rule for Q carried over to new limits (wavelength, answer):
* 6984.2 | 2.9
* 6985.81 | 2.79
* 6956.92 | 2.74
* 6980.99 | 2.93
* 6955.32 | 2.82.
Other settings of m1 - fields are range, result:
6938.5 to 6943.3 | 2.43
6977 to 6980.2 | 2.72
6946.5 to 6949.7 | 2.67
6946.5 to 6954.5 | 2.7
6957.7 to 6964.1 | 2.54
